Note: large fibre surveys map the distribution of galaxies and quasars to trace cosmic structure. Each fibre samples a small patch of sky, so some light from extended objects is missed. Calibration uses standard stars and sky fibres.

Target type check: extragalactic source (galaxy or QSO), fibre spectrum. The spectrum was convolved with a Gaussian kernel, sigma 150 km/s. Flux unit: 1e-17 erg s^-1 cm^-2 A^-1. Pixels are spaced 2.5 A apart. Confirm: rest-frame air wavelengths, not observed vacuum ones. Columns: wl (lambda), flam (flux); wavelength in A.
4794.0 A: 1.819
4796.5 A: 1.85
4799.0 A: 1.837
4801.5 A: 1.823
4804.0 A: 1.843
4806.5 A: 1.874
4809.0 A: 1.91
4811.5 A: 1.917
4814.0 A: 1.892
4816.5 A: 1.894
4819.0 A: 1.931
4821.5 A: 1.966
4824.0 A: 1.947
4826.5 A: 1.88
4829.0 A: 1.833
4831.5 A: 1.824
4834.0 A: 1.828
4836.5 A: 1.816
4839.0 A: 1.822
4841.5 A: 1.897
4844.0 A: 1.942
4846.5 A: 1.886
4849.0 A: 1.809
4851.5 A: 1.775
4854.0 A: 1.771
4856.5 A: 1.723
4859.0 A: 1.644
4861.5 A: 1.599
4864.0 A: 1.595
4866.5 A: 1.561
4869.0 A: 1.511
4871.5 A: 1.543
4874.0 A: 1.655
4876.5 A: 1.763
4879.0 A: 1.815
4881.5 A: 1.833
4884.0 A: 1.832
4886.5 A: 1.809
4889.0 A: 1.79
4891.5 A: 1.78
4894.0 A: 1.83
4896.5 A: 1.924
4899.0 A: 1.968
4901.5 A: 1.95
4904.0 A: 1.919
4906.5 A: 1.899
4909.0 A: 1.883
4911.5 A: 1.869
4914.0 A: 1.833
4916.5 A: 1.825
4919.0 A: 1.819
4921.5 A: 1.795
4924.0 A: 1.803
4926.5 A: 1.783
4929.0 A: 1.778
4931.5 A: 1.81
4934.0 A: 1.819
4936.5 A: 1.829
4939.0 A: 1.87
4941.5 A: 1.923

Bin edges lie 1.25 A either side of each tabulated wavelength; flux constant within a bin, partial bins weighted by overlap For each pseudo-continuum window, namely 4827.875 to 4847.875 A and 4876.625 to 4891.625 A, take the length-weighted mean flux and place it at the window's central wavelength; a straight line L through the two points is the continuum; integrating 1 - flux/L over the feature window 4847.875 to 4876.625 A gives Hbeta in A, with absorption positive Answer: 2.7 A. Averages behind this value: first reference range 1.86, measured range 1.66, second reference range 1.81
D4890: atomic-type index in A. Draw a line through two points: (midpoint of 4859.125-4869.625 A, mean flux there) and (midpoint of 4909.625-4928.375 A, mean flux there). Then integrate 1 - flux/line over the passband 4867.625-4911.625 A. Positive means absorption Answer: -3.0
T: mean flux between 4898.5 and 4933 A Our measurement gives 1.85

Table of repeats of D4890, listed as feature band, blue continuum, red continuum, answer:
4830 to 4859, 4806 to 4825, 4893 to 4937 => 1.22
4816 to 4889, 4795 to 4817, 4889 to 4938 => 3.07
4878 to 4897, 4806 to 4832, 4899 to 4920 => 0.63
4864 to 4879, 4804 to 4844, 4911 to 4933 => 1.82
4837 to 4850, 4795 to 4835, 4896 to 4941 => 0.02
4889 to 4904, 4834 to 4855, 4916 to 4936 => -0.56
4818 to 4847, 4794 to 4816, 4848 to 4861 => -1.41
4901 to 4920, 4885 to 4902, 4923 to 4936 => -0.42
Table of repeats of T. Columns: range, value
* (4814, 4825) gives 1.93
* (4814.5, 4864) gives 1.83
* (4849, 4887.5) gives 1.7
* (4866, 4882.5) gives 1.67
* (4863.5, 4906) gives 1.77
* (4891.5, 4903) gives 1.9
